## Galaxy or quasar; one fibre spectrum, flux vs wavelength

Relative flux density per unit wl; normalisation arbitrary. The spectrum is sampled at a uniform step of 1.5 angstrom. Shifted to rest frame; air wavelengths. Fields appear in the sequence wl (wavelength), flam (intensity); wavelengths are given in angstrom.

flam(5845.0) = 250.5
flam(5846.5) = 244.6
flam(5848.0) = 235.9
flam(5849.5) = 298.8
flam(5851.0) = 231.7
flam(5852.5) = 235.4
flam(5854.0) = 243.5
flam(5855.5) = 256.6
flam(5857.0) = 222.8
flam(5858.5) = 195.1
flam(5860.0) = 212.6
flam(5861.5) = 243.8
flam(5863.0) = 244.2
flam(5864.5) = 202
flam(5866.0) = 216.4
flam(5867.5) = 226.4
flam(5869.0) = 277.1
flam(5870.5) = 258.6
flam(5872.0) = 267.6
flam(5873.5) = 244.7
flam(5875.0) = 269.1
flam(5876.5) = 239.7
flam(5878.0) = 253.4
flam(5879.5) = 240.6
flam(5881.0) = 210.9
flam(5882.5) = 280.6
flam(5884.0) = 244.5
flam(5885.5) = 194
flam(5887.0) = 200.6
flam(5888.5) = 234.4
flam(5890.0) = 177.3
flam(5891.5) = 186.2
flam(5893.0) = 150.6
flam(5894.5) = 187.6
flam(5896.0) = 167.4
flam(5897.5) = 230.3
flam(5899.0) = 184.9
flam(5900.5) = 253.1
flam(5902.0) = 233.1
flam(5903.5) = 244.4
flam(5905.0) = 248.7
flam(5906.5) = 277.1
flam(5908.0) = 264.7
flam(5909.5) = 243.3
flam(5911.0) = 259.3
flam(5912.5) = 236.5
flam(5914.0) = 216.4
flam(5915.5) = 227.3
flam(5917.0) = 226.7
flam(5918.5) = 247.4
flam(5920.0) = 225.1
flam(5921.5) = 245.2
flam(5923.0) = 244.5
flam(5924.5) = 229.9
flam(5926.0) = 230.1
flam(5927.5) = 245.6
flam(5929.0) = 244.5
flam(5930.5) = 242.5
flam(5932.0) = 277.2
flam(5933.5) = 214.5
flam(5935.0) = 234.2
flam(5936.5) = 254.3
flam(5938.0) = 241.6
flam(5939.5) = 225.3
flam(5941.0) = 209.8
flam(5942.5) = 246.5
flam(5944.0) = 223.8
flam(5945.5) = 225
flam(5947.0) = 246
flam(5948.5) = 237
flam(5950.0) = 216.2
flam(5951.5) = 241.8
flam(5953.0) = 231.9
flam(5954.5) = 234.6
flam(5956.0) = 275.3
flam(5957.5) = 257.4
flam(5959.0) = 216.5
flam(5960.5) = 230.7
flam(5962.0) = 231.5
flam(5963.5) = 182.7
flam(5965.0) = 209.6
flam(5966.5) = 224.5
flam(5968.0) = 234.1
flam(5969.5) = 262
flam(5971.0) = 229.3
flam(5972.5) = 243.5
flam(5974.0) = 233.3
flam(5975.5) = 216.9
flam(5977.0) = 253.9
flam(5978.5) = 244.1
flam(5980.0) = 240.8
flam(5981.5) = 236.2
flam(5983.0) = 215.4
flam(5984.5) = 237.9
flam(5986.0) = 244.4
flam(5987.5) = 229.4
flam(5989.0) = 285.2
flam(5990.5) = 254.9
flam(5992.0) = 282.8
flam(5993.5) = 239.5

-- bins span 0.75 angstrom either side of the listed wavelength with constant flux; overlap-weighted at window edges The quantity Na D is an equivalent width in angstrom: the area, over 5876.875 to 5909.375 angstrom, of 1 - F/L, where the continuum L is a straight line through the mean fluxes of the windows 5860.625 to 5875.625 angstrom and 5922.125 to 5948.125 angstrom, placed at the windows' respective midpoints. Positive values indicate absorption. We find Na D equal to 2.6 angstrom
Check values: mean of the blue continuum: 245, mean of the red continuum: 237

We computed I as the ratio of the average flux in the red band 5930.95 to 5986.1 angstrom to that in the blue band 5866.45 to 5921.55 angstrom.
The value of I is 1.0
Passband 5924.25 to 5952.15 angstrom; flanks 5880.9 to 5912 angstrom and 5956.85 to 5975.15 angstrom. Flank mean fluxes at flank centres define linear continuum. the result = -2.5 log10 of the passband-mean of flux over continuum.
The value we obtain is -0.04 mag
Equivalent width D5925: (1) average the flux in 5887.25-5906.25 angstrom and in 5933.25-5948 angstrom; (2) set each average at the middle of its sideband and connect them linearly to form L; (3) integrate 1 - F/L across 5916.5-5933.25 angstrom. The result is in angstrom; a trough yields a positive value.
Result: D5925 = -1.2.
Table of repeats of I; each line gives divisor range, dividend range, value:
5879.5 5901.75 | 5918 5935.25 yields 1.15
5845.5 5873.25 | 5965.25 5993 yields 1.01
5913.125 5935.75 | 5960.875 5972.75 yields 0.96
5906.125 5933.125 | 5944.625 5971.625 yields 0.96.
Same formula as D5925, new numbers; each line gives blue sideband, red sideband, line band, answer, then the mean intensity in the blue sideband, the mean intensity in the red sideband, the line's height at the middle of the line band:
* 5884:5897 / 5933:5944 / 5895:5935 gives -4.63 angstrom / 191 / 232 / 212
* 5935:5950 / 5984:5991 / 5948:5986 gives 1.42 angstrom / 233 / 251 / 243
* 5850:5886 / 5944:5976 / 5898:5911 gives -0.45 angstrom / 239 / 232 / 236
